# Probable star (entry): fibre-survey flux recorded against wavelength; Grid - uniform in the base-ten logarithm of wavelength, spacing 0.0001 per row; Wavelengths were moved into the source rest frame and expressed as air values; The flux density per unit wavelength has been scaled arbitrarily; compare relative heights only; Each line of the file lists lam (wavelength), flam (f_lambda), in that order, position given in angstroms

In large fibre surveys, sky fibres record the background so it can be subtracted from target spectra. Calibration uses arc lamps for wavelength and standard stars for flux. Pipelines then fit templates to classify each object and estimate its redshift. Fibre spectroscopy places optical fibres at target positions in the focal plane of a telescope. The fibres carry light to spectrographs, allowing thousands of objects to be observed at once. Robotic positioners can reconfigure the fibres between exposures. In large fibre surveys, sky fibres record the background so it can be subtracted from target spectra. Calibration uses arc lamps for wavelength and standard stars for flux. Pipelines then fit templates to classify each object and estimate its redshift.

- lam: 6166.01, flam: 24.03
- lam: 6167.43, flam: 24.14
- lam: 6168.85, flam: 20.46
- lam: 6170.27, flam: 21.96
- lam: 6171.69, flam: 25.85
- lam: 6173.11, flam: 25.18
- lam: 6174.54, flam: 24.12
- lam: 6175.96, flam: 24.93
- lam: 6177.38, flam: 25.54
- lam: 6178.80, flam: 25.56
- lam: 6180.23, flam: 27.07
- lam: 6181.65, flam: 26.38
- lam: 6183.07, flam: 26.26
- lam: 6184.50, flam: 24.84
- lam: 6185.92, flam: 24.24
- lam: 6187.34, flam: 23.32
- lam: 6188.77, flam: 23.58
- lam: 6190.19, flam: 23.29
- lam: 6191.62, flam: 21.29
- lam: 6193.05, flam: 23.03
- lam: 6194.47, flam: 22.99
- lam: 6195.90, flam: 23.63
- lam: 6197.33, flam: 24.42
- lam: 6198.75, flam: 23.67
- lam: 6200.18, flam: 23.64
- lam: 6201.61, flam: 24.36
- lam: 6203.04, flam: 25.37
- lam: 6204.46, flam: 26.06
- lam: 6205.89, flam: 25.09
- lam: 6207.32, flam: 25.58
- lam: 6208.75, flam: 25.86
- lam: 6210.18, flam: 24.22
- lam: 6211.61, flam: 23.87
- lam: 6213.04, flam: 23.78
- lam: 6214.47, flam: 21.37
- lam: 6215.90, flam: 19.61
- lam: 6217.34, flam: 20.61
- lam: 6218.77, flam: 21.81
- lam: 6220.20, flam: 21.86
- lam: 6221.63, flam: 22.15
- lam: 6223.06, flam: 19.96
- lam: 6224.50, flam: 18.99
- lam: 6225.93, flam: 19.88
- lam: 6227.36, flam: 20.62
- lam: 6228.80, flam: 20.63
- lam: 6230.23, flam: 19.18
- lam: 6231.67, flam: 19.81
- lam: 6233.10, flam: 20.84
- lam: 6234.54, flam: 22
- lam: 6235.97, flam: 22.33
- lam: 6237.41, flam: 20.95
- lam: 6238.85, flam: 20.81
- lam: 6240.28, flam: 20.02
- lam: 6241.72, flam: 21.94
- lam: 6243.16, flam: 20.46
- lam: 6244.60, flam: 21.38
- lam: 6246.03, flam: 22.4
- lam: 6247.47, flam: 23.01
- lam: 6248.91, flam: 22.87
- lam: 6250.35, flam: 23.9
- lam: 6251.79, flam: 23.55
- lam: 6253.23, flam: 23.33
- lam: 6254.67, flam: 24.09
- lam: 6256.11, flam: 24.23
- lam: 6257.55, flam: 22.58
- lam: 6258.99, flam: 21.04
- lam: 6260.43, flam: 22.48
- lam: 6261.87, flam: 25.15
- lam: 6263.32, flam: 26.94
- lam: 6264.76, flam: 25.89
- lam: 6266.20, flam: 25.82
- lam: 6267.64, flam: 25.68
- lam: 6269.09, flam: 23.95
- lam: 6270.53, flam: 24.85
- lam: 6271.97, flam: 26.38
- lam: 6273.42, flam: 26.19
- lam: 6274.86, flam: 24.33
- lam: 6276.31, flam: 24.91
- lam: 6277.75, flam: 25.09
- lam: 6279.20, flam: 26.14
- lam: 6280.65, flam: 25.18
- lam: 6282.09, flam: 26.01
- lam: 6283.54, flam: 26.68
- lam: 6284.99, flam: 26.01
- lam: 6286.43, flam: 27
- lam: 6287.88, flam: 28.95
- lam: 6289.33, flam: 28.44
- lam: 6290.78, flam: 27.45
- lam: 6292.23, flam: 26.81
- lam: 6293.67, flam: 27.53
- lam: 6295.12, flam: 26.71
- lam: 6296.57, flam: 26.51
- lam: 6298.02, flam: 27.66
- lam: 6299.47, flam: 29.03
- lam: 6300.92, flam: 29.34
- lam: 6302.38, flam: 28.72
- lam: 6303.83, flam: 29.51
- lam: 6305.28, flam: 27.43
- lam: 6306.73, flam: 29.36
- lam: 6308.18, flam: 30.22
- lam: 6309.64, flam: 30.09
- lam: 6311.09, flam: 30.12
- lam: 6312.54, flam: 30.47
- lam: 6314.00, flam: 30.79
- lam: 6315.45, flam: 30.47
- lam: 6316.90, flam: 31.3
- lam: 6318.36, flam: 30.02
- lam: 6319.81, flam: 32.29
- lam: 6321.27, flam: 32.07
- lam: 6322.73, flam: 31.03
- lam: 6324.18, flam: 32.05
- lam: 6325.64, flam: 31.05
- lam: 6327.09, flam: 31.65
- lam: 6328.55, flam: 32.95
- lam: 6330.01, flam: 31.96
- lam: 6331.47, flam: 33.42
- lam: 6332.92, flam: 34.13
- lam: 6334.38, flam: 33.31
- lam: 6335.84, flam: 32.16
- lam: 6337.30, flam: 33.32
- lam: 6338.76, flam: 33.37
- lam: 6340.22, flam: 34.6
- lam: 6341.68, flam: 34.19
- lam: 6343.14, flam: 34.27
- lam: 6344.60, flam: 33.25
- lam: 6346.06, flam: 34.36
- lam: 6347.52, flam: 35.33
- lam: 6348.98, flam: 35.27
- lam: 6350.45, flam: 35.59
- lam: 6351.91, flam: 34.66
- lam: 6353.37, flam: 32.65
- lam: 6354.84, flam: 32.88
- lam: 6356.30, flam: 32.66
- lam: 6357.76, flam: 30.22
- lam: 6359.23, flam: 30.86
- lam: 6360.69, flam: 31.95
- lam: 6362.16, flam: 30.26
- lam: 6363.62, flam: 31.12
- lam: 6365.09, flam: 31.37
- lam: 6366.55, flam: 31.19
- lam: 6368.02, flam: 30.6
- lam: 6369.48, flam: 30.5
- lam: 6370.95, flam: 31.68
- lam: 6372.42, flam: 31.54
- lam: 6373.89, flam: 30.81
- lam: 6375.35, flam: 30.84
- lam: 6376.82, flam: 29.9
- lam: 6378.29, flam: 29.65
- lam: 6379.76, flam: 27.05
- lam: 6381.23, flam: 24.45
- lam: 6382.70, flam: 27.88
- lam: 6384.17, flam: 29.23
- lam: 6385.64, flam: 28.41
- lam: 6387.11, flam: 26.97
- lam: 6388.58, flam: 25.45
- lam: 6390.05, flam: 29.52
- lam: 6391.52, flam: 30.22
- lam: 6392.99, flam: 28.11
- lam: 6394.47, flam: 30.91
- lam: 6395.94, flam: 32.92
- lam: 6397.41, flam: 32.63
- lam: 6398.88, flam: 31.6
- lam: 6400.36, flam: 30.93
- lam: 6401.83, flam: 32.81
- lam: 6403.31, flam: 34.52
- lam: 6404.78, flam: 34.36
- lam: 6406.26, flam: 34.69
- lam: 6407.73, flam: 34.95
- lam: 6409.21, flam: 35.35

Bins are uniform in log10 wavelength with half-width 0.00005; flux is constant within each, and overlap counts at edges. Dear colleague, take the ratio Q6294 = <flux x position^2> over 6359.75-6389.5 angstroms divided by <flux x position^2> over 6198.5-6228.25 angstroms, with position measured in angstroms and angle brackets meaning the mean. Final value 1.4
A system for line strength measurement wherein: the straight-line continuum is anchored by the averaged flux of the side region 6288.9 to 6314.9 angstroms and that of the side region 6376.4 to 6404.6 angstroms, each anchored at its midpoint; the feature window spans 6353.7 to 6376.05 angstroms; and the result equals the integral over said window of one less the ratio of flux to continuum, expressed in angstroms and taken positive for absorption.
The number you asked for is -1.39 angstroms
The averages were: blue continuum 28.7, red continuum 29.7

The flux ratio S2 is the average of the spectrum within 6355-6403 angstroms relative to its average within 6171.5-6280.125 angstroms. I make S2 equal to 1.29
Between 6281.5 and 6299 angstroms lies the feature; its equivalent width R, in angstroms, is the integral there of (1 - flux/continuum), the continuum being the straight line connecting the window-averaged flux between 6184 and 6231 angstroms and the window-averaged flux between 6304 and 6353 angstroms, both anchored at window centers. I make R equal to 1.3 angstroms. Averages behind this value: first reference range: 22.8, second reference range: 32.3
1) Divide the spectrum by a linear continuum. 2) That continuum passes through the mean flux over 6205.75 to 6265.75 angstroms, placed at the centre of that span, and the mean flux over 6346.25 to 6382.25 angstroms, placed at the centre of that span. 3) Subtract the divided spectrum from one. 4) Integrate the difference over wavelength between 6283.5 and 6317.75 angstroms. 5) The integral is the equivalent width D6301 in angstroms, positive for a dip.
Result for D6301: -2.2 angstroms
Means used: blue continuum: 22.3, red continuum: 31.4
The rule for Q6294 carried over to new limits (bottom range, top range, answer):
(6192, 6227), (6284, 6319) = 1.29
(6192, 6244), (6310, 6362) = 1.52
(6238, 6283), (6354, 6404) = 1.32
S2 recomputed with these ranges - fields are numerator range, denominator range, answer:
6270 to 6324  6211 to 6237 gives 1.34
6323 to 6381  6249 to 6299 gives 1.26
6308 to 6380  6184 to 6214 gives 1.33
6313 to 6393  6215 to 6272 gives 1.41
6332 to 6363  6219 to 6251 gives 1.57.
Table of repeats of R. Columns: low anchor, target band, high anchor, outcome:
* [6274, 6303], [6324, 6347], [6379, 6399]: -4.4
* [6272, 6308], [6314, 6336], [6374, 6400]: -3.2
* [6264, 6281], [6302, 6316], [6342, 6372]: -0.6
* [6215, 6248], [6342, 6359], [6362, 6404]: -3.4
